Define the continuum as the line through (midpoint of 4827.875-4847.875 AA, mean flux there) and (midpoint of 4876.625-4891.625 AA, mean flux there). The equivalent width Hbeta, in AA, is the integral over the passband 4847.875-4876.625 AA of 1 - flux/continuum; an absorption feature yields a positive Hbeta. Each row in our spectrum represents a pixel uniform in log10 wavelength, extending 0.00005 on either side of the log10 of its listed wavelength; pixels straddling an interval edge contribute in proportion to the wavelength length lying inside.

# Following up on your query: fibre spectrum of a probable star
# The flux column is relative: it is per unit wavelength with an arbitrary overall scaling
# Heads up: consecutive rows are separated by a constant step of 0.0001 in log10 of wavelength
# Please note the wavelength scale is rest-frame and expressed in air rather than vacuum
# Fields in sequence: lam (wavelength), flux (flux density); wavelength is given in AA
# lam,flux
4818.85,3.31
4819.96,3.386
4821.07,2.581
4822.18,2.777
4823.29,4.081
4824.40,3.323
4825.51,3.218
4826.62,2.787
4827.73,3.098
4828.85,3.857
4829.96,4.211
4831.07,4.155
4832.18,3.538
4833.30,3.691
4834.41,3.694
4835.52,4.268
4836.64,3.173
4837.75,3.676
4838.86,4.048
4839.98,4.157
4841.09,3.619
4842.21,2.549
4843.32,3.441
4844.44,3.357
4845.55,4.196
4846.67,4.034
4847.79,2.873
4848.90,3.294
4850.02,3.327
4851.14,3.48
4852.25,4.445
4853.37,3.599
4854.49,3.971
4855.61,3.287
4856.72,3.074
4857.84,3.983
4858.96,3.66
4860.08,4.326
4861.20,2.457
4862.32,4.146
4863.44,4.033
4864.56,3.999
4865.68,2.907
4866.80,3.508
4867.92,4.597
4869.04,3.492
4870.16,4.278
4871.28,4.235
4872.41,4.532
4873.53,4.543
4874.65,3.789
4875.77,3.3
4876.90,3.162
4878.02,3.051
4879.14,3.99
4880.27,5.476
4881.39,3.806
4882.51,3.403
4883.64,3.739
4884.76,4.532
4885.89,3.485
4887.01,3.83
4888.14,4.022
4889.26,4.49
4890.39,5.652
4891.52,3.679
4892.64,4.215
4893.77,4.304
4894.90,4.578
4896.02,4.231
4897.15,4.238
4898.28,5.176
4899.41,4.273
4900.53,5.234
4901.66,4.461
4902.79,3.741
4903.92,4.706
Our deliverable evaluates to 1.0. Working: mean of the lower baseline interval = 3.7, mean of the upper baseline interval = 4.05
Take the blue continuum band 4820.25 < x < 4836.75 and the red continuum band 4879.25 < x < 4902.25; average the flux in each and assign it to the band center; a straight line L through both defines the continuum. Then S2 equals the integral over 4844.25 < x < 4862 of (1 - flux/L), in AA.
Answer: 1.1 AA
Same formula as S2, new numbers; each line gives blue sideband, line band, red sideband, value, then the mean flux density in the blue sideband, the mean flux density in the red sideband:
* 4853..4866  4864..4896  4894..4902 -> 0.9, 3.63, 4.59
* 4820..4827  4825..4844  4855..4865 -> -1.7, 3.16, 3.66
